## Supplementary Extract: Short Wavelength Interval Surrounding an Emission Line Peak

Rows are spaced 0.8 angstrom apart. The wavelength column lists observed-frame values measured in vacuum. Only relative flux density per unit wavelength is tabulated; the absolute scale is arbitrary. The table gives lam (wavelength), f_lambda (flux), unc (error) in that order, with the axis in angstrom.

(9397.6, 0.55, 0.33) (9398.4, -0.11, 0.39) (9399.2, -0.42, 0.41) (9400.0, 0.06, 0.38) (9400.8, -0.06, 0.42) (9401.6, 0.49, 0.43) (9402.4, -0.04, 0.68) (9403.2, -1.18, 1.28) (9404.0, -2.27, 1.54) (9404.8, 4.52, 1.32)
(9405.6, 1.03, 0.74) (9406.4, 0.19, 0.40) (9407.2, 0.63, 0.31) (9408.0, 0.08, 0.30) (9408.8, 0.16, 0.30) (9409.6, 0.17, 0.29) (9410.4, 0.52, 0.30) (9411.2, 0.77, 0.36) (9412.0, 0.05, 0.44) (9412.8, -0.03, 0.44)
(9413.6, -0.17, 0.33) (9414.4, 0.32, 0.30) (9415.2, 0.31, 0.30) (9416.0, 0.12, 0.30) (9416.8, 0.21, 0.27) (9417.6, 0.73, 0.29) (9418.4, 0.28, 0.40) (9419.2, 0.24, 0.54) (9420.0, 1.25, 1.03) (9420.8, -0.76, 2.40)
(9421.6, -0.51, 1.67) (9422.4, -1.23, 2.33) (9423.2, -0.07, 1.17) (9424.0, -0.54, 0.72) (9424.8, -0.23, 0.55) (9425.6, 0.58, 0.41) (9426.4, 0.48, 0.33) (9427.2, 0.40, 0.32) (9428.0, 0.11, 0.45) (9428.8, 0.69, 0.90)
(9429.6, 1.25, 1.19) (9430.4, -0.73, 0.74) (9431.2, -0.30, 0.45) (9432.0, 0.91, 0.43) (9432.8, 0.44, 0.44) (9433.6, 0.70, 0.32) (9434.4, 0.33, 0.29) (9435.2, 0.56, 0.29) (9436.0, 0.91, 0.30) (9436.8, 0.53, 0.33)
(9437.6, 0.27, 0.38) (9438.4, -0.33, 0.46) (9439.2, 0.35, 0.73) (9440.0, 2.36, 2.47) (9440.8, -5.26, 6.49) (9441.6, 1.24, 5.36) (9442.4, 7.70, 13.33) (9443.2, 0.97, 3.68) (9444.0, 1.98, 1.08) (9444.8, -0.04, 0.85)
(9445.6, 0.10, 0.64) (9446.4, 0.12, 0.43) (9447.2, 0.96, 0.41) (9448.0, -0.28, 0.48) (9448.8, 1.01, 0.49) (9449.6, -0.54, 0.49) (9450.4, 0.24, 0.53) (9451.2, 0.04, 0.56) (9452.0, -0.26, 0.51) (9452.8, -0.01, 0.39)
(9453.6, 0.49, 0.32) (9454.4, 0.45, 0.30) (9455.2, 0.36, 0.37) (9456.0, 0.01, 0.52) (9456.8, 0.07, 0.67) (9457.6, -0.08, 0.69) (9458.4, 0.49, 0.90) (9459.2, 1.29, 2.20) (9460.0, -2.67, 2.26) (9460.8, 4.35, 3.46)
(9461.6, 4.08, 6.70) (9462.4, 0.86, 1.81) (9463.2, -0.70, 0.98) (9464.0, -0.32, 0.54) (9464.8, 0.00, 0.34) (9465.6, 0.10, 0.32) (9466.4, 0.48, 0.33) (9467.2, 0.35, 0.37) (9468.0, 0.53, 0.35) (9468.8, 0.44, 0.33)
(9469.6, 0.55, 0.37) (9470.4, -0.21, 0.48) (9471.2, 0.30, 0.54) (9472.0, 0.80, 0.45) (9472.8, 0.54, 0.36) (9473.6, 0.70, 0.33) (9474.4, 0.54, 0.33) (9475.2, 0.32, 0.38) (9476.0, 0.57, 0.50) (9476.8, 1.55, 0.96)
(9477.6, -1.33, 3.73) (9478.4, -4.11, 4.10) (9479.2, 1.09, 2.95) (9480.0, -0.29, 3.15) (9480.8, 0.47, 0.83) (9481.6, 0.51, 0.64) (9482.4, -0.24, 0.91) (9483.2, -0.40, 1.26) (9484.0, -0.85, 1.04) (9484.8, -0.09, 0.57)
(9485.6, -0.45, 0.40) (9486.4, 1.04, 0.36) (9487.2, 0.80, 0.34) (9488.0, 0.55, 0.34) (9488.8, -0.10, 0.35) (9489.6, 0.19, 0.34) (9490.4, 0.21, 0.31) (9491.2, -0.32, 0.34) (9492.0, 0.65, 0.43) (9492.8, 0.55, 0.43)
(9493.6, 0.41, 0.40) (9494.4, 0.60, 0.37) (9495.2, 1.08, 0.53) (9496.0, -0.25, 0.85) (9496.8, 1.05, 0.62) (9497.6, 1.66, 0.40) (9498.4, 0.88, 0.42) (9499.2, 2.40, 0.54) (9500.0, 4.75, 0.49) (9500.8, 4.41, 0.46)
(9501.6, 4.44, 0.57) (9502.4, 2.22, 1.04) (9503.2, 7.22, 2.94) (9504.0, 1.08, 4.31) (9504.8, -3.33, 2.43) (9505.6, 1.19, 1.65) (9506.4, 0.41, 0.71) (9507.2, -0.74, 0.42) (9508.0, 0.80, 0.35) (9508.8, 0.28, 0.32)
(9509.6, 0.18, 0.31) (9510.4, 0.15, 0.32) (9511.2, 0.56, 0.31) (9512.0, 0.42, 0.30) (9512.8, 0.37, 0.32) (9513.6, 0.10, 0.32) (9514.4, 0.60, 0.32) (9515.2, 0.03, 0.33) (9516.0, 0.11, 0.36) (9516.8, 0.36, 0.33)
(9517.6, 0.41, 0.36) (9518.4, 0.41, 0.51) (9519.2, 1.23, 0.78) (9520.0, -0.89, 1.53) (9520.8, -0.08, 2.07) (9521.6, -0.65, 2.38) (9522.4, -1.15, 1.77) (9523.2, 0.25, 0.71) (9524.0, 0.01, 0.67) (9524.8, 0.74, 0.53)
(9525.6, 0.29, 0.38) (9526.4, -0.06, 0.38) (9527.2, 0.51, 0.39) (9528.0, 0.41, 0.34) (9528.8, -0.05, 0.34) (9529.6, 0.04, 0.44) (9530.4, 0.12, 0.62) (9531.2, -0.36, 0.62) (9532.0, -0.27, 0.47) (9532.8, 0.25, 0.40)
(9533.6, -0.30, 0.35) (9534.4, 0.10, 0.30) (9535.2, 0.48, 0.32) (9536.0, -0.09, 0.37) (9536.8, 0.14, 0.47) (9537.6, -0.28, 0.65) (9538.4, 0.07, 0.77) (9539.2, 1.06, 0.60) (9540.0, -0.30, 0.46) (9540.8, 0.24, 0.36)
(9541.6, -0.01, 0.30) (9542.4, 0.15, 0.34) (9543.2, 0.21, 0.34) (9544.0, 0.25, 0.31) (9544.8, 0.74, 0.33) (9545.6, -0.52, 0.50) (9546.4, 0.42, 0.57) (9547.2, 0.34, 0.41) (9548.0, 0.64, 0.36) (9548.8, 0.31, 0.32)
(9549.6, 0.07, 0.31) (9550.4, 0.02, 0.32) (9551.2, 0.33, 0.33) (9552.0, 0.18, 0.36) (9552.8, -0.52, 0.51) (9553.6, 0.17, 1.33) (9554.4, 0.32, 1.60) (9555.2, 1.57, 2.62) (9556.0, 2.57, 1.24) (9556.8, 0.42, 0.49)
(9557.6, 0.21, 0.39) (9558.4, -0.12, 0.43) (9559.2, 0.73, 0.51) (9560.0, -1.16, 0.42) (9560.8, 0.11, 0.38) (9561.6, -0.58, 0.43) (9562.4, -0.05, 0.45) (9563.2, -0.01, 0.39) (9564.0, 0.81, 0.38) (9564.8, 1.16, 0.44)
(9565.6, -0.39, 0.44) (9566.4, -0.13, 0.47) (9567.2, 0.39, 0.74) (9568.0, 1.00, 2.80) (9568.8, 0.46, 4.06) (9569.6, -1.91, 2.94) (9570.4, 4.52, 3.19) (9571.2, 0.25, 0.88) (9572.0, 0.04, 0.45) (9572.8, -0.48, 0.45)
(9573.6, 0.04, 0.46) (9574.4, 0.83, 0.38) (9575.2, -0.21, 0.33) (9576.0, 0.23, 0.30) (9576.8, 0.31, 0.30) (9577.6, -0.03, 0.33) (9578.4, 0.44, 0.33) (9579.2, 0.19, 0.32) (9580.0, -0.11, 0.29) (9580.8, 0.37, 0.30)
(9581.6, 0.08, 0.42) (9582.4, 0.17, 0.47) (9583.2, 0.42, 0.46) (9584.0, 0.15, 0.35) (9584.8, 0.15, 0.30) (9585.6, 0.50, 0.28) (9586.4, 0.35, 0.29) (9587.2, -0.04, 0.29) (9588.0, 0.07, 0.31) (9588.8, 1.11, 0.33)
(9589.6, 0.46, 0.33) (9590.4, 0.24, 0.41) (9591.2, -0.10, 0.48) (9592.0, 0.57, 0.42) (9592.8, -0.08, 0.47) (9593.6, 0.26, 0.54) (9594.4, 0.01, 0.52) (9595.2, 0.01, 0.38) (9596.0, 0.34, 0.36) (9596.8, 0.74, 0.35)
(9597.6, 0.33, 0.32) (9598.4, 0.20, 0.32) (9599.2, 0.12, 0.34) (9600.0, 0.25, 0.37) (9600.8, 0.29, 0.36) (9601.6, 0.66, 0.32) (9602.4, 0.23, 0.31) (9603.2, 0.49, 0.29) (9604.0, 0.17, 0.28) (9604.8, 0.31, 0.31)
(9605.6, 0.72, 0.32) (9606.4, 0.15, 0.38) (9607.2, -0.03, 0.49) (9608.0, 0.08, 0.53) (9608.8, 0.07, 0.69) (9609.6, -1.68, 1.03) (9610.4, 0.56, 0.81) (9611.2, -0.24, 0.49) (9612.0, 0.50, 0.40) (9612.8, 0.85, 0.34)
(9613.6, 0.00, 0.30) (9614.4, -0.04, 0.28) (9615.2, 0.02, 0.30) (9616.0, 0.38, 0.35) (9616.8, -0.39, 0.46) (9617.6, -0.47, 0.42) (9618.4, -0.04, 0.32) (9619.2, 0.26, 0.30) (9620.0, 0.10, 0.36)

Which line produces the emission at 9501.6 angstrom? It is H-beta 4861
